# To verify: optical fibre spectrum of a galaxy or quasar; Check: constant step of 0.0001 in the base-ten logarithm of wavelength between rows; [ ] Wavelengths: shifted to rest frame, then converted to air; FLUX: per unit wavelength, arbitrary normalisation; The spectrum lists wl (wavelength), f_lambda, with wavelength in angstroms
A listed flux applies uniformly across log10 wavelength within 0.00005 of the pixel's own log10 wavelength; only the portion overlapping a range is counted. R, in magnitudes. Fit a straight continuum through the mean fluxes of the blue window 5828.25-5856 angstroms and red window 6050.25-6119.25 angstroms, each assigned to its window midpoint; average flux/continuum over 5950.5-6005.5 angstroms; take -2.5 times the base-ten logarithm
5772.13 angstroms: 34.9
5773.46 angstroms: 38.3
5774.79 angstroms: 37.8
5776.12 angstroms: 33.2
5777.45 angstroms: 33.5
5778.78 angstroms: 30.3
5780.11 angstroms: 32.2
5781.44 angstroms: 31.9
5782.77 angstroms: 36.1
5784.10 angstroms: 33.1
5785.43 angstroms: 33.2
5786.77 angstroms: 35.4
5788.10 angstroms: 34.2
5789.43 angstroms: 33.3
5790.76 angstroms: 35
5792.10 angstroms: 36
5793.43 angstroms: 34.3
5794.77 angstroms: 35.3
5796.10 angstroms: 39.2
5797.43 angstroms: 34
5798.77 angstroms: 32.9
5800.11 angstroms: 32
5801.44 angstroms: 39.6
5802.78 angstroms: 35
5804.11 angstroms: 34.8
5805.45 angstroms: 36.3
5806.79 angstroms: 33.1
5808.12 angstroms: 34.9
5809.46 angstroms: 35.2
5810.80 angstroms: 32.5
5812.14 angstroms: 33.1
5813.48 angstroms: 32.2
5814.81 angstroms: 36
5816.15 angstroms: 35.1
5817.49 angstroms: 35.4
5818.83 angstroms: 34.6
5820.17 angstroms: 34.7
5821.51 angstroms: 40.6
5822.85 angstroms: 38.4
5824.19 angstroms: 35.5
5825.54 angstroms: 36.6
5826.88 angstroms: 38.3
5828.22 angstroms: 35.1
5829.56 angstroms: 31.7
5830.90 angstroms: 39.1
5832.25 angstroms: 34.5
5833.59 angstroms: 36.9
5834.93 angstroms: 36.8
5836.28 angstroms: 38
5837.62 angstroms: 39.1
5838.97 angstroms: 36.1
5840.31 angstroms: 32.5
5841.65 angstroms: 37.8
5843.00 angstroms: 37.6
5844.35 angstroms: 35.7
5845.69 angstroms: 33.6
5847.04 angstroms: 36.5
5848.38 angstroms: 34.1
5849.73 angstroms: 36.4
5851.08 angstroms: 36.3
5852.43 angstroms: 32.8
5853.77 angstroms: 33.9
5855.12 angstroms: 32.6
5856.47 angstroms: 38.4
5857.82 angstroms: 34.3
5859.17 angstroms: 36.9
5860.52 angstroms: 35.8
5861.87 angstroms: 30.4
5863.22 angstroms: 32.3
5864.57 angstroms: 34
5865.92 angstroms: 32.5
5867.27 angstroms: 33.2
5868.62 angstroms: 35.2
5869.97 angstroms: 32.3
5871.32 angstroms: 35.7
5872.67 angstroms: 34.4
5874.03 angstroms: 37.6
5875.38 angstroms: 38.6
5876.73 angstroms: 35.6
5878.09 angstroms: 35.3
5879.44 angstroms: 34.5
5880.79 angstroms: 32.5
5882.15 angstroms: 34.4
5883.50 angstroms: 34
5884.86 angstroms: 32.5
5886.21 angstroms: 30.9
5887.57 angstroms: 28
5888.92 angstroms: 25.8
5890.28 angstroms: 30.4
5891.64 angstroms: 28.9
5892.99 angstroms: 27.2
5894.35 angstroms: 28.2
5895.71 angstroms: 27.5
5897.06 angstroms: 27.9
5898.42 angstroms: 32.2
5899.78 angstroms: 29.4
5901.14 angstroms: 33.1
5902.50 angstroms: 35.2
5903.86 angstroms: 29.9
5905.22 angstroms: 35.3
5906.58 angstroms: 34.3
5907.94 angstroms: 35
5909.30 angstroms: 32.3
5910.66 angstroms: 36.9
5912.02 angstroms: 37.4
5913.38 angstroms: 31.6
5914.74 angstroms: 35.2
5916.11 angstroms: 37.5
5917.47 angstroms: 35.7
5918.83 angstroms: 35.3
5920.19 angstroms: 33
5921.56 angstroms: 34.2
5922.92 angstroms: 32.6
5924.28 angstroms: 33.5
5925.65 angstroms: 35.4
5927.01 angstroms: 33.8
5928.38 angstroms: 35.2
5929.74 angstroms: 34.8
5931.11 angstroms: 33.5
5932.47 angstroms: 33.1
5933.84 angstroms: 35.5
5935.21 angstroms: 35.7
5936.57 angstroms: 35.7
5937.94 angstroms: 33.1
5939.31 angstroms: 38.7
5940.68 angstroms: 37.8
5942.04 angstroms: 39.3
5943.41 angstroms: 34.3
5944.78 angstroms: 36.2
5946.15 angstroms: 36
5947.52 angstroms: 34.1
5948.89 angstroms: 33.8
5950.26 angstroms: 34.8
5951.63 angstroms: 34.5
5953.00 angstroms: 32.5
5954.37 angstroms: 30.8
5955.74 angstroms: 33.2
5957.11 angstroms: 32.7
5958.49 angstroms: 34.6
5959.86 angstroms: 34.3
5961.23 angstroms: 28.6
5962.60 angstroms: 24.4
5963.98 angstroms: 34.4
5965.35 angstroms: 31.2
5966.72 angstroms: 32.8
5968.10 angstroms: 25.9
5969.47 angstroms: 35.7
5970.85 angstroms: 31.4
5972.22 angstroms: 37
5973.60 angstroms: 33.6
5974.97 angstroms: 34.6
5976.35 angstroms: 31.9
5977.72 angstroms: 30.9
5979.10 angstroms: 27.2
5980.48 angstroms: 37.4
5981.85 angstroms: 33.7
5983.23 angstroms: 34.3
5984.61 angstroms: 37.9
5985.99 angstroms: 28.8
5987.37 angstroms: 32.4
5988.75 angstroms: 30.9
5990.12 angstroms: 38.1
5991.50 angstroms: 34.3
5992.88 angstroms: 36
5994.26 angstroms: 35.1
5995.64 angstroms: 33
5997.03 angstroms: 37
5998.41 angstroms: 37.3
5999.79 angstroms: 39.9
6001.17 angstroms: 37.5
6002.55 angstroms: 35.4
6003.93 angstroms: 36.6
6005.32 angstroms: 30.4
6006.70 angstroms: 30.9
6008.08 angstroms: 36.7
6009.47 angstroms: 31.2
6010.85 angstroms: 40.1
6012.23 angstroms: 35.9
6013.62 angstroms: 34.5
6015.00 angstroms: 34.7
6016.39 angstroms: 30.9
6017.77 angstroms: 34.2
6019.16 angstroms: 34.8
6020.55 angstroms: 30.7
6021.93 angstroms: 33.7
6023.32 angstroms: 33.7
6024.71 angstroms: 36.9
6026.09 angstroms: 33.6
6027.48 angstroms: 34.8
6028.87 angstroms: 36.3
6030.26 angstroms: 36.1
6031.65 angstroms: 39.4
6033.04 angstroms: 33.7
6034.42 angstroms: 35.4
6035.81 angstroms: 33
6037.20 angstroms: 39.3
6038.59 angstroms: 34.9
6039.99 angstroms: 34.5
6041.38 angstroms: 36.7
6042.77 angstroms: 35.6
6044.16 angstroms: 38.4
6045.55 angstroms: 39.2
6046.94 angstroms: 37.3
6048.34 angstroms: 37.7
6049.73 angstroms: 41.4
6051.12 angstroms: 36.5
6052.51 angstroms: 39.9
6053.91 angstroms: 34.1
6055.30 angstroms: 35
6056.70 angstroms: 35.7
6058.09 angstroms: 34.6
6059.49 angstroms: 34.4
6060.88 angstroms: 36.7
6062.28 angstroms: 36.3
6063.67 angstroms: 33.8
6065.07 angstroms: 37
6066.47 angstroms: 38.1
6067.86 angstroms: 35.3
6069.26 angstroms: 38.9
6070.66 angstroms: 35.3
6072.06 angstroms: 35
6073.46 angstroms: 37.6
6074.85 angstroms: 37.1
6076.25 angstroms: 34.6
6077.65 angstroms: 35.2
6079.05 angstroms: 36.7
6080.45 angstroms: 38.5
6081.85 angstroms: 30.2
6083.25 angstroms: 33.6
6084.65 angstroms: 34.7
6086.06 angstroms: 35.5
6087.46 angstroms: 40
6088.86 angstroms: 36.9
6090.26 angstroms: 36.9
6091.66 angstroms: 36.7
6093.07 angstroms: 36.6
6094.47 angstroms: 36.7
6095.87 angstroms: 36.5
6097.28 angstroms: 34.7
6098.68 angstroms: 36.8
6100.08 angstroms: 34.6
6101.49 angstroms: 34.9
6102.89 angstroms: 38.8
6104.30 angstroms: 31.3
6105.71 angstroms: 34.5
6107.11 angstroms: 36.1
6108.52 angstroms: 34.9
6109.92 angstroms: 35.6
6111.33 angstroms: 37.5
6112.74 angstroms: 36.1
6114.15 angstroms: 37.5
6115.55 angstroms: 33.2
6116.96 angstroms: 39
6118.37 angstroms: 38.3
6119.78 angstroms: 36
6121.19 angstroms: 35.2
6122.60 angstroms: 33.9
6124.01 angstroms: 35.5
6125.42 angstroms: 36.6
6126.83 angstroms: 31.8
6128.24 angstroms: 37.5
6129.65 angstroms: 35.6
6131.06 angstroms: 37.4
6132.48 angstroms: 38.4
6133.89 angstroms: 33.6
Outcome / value 0.07 mag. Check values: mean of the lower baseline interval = 35.6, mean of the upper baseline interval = 36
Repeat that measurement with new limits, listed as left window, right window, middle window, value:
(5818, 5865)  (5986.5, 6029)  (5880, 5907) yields 0.15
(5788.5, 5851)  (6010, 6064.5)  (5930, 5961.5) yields 0.03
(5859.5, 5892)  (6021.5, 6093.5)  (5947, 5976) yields 0.06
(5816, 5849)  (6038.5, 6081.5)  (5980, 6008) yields 0.05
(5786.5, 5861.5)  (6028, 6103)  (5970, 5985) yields 0.08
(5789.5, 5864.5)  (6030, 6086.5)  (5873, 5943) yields 0.07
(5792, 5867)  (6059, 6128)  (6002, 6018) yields 0.04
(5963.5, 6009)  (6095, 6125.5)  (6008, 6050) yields -0.03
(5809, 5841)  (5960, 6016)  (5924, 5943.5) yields -0.03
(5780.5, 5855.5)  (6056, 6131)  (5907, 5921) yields 0.02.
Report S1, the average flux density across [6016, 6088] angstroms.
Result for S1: 35.8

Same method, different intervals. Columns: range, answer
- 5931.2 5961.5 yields 34.6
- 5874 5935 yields 33.1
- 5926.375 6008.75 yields 34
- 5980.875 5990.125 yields 33.5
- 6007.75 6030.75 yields 34.6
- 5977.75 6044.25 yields 34.8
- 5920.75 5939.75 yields 34.6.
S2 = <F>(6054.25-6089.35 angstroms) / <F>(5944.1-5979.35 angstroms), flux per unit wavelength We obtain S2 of 1.10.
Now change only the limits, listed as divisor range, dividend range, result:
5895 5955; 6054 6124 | 1.05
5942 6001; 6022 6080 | 1.08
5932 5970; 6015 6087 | 1.06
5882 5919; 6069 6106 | 1.12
